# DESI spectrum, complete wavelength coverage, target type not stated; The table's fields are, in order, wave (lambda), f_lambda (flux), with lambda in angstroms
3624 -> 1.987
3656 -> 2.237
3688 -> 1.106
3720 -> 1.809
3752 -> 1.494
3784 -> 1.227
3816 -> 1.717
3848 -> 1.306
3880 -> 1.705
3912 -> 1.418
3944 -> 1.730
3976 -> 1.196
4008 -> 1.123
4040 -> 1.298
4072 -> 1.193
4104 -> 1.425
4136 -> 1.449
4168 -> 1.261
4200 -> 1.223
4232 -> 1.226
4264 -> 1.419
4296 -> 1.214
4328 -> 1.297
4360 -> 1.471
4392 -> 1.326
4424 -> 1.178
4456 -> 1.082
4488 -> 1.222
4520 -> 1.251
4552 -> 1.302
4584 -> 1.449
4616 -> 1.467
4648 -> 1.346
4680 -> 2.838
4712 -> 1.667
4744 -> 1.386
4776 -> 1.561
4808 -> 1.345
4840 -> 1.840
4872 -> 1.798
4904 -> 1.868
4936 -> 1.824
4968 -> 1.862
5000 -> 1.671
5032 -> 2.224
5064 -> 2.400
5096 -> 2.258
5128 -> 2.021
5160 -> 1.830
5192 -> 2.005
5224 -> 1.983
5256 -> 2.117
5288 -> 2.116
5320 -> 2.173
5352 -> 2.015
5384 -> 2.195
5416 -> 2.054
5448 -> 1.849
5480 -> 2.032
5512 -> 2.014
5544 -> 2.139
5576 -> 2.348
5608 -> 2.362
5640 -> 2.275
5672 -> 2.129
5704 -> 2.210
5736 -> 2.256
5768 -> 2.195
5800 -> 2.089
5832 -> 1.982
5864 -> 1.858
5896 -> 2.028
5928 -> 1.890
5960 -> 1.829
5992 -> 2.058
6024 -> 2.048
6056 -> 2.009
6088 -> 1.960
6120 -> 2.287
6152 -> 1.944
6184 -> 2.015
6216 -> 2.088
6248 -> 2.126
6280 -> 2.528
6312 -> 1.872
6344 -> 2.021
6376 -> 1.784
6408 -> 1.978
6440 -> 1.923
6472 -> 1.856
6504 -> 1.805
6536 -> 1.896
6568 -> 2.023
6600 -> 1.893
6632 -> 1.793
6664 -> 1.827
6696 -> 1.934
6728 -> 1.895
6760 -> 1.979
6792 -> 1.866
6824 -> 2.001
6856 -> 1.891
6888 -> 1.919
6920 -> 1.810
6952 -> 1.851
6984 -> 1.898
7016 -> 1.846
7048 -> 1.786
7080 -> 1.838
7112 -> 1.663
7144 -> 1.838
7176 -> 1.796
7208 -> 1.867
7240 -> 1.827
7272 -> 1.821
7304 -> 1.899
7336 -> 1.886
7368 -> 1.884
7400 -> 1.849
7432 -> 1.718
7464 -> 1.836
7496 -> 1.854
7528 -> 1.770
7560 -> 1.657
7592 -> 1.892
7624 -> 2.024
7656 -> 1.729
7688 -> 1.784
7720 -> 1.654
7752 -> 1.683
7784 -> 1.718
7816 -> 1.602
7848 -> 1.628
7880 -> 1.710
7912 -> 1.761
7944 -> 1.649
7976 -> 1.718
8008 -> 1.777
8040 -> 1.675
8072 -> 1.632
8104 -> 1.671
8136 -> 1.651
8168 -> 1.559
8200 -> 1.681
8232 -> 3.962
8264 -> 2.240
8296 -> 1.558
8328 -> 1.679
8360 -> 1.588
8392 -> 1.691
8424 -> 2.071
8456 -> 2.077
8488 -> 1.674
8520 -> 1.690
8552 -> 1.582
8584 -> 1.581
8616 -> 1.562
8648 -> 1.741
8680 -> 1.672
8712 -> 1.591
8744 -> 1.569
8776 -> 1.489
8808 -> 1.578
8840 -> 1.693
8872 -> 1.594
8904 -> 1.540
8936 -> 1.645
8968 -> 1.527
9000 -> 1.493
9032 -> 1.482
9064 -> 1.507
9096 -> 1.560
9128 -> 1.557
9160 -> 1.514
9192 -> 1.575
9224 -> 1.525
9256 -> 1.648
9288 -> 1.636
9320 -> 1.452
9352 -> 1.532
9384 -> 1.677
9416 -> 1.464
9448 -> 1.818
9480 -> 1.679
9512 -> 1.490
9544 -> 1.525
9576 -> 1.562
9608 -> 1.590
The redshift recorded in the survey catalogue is 0.256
